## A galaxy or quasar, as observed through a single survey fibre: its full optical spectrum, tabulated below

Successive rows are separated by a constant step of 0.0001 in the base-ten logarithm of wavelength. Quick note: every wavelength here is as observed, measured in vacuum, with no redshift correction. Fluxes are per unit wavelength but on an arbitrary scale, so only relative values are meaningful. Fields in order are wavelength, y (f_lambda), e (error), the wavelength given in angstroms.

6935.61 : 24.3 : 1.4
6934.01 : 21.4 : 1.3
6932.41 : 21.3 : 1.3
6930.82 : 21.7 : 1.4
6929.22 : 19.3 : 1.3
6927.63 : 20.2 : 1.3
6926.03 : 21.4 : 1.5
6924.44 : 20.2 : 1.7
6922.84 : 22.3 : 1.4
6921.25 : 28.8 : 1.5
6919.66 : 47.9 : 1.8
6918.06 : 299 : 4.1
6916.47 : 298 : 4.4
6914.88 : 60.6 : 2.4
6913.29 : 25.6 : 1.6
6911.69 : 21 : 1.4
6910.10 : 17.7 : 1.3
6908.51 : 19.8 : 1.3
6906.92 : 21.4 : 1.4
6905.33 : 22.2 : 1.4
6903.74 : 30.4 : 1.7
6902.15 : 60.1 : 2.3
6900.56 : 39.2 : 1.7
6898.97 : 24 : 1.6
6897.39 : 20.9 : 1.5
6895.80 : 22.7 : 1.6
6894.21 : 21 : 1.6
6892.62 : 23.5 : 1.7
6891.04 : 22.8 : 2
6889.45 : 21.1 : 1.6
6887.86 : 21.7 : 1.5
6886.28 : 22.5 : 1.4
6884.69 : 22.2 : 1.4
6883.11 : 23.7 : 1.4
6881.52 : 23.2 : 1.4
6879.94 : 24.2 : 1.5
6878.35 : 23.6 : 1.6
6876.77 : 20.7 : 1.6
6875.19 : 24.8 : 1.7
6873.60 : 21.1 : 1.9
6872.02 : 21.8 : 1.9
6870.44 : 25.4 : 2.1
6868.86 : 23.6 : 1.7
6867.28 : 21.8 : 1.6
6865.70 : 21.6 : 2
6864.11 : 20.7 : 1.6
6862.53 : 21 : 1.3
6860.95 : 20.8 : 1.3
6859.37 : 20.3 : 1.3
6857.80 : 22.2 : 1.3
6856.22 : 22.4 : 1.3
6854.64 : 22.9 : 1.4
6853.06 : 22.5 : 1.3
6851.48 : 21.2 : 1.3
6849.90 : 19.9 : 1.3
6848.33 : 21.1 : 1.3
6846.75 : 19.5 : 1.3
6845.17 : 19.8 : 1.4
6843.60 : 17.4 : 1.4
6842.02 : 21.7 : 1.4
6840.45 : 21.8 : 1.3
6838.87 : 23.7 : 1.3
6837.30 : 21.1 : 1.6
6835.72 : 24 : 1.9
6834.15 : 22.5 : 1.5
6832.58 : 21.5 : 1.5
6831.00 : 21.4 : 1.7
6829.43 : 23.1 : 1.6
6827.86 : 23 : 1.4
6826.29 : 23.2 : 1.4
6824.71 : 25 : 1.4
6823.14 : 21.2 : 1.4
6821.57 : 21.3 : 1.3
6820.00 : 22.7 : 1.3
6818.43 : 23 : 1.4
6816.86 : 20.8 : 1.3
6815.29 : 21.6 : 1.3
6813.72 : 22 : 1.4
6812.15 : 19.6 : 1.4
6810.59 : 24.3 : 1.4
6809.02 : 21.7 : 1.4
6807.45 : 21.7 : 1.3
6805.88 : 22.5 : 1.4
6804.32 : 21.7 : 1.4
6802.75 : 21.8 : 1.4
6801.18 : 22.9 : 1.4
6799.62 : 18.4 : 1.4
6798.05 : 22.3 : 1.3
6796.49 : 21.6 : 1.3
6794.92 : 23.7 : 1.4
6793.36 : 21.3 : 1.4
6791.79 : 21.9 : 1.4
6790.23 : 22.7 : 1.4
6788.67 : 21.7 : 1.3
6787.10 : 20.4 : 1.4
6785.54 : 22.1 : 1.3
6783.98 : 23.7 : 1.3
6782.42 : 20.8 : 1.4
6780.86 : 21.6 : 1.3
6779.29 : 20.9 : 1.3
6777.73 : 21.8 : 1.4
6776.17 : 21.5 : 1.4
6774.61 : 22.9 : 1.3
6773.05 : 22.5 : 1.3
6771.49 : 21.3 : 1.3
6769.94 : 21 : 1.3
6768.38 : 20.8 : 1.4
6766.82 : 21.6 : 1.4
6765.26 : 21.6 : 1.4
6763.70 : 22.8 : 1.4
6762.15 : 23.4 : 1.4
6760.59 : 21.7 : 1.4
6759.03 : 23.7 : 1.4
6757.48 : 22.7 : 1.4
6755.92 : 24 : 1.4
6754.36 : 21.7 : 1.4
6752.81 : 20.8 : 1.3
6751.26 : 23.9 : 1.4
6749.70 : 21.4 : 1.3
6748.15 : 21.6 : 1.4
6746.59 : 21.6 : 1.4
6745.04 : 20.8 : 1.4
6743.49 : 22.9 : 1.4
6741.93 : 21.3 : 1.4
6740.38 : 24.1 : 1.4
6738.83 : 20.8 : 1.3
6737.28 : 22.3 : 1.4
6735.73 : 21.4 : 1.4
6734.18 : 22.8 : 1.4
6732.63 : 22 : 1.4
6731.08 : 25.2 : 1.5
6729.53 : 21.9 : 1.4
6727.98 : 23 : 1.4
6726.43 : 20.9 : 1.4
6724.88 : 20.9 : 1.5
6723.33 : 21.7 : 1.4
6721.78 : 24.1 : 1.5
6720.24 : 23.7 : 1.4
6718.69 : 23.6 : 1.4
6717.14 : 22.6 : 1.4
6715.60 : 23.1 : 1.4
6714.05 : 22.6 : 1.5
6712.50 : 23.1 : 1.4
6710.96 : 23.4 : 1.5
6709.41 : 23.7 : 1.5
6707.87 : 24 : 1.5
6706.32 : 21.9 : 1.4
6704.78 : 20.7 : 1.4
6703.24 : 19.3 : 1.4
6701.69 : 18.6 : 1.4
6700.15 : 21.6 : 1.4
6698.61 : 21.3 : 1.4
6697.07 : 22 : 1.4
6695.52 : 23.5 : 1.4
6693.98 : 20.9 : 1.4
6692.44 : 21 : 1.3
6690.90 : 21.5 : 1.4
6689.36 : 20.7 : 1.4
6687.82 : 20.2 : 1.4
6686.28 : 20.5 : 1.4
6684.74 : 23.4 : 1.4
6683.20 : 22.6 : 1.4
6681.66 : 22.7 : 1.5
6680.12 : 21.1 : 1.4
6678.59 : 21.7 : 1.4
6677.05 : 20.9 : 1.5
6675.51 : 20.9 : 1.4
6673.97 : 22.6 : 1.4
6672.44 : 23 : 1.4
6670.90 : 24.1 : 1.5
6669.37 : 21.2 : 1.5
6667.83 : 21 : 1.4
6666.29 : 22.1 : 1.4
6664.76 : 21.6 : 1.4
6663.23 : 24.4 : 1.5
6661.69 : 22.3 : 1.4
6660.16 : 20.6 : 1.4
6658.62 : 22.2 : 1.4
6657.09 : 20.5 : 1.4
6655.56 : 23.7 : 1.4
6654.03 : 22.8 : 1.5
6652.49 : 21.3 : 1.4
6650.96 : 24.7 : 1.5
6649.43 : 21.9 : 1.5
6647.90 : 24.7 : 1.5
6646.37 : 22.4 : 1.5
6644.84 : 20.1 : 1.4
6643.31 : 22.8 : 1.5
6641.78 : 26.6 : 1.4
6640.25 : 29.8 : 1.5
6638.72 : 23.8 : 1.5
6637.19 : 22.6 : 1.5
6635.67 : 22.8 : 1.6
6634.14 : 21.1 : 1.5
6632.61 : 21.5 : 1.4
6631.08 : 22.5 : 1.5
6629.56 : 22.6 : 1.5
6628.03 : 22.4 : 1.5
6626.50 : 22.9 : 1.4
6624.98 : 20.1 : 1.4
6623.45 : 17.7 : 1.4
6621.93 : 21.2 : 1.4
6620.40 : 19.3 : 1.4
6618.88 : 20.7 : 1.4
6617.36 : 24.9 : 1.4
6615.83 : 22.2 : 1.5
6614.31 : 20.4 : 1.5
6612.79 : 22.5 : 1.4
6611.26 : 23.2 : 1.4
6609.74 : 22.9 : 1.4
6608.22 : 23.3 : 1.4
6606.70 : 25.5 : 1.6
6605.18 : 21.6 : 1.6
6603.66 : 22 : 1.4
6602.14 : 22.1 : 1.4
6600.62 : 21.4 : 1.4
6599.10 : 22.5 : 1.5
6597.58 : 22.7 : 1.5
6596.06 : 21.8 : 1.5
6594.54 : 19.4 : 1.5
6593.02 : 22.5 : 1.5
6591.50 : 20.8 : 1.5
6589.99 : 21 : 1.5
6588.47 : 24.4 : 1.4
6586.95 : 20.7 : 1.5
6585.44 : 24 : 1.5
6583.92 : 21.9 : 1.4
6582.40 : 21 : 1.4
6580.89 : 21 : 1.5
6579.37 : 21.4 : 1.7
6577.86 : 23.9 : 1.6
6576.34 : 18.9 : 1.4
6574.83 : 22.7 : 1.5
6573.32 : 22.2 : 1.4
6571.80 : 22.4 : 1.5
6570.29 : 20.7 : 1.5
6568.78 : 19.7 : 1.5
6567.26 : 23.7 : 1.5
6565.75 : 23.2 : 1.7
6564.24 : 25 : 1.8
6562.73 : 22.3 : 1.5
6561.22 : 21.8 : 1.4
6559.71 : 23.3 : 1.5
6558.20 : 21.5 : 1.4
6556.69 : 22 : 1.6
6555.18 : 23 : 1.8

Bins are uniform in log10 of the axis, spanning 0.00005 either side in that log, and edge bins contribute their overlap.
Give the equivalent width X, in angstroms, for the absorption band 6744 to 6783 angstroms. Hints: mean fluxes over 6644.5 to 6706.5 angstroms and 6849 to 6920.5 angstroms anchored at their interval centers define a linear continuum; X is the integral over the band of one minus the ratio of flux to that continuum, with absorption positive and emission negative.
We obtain 8.7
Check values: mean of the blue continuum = 21.8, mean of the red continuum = 37.3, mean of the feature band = 21.9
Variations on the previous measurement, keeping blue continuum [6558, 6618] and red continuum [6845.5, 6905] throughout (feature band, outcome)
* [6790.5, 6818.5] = 1.92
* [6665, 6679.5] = 0.48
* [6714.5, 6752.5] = 1.05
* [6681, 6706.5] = 1.68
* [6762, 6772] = 0.65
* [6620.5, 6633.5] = 0.68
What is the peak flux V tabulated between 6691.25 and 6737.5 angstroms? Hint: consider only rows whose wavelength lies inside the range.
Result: 25.2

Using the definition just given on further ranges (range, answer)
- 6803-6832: 25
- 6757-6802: 23.7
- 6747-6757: 24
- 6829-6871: 25.4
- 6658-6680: 24.4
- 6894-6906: 60.1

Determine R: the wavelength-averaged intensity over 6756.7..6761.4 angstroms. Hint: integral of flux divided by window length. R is 22.7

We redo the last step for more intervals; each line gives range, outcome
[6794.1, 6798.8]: 22.5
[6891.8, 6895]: 22.3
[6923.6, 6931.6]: 20.6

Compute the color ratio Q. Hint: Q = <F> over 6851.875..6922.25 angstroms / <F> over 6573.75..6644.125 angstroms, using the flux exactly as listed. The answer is 1.7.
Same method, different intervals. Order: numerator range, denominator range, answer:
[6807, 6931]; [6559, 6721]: 1.39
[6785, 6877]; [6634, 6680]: 0.96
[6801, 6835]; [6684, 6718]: 1.02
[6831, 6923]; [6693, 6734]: 1.52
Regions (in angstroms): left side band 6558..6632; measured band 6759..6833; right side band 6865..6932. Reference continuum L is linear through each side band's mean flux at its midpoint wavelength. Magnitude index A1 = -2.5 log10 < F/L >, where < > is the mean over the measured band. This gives 0.44 mag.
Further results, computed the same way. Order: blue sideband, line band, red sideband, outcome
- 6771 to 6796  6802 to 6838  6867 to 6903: 0.04 mag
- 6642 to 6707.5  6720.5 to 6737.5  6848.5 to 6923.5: 0.15 mag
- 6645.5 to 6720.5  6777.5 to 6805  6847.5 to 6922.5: 0.35 mag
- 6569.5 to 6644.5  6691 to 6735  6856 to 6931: 0.23 mag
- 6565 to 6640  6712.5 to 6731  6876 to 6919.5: 0.37 mag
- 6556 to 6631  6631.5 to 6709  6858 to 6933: 0.16 mag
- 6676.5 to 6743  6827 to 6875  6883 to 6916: 0.26 mag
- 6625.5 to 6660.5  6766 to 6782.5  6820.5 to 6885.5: 0.04 mag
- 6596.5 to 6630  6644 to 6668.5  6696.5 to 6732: -0.01 mag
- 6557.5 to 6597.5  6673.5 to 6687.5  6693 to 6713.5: 0.01 mag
